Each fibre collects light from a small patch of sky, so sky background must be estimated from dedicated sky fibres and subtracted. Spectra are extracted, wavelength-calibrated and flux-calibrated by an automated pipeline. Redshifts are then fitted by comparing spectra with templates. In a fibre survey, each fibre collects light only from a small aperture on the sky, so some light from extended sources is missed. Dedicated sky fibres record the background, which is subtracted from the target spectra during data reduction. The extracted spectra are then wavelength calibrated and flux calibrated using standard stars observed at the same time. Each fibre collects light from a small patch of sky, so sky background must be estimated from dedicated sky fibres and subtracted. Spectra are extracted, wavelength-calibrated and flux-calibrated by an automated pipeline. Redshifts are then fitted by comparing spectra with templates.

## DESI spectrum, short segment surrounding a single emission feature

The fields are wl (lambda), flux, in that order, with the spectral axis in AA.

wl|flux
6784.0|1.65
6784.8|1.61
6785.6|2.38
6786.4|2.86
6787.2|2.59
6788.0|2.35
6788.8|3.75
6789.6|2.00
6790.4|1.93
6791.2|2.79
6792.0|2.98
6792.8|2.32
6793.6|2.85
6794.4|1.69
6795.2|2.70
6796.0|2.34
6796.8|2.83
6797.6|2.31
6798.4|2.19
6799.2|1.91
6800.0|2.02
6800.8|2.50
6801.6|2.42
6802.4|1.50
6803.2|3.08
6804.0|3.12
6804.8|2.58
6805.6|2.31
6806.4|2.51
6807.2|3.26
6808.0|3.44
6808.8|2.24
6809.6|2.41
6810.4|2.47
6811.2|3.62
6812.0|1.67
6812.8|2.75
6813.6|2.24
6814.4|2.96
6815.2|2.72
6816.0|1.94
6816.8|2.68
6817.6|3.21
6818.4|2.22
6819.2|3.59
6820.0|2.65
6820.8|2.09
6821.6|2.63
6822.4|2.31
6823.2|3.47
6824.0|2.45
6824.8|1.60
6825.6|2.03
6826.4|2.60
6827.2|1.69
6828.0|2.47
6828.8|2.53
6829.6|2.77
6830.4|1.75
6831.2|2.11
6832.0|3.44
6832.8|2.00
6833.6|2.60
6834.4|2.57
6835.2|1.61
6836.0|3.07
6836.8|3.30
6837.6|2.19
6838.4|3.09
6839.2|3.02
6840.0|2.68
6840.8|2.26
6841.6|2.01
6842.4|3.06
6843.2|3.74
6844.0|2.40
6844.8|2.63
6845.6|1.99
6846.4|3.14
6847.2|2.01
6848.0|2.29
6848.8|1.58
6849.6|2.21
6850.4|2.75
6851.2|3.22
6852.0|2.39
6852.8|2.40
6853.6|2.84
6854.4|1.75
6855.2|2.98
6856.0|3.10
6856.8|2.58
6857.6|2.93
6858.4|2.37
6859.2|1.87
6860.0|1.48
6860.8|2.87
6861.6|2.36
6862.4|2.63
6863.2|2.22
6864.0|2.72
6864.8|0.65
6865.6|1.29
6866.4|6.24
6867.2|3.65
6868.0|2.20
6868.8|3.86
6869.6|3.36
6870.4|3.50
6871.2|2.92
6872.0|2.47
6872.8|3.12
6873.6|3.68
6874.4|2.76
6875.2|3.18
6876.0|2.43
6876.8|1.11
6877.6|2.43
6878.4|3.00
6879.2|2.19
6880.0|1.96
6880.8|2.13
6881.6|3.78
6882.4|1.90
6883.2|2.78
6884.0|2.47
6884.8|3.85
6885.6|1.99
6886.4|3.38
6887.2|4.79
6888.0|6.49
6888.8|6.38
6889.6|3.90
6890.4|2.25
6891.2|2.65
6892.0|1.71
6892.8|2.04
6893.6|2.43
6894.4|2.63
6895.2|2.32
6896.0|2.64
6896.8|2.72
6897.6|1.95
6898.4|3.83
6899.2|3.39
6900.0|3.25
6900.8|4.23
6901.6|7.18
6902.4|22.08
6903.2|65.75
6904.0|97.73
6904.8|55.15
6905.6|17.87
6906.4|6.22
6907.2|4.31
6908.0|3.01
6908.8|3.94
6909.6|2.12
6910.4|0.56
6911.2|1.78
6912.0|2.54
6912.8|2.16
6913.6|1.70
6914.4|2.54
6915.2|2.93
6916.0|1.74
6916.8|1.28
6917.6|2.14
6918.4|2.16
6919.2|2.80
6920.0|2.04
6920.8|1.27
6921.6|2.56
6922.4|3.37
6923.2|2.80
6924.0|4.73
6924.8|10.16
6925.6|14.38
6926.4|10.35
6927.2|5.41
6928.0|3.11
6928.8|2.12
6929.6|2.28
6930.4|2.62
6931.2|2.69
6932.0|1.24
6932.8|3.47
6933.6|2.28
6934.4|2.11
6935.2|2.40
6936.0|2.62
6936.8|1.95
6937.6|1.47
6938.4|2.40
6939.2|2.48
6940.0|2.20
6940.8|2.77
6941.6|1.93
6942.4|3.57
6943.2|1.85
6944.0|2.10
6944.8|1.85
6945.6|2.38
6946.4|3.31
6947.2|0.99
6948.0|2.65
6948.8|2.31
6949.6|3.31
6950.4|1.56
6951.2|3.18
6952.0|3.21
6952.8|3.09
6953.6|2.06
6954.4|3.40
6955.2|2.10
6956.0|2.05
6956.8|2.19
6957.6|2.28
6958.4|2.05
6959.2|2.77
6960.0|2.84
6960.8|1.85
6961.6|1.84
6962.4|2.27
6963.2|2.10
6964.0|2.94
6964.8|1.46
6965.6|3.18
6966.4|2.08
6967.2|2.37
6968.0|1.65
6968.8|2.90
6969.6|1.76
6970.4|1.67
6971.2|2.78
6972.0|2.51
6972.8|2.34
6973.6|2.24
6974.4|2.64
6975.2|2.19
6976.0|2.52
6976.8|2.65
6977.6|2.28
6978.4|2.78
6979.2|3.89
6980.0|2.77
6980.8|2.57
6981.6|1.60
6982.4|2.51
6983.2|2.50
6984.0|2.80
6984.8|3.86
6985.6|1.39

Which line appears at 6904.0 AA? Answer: Halpha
